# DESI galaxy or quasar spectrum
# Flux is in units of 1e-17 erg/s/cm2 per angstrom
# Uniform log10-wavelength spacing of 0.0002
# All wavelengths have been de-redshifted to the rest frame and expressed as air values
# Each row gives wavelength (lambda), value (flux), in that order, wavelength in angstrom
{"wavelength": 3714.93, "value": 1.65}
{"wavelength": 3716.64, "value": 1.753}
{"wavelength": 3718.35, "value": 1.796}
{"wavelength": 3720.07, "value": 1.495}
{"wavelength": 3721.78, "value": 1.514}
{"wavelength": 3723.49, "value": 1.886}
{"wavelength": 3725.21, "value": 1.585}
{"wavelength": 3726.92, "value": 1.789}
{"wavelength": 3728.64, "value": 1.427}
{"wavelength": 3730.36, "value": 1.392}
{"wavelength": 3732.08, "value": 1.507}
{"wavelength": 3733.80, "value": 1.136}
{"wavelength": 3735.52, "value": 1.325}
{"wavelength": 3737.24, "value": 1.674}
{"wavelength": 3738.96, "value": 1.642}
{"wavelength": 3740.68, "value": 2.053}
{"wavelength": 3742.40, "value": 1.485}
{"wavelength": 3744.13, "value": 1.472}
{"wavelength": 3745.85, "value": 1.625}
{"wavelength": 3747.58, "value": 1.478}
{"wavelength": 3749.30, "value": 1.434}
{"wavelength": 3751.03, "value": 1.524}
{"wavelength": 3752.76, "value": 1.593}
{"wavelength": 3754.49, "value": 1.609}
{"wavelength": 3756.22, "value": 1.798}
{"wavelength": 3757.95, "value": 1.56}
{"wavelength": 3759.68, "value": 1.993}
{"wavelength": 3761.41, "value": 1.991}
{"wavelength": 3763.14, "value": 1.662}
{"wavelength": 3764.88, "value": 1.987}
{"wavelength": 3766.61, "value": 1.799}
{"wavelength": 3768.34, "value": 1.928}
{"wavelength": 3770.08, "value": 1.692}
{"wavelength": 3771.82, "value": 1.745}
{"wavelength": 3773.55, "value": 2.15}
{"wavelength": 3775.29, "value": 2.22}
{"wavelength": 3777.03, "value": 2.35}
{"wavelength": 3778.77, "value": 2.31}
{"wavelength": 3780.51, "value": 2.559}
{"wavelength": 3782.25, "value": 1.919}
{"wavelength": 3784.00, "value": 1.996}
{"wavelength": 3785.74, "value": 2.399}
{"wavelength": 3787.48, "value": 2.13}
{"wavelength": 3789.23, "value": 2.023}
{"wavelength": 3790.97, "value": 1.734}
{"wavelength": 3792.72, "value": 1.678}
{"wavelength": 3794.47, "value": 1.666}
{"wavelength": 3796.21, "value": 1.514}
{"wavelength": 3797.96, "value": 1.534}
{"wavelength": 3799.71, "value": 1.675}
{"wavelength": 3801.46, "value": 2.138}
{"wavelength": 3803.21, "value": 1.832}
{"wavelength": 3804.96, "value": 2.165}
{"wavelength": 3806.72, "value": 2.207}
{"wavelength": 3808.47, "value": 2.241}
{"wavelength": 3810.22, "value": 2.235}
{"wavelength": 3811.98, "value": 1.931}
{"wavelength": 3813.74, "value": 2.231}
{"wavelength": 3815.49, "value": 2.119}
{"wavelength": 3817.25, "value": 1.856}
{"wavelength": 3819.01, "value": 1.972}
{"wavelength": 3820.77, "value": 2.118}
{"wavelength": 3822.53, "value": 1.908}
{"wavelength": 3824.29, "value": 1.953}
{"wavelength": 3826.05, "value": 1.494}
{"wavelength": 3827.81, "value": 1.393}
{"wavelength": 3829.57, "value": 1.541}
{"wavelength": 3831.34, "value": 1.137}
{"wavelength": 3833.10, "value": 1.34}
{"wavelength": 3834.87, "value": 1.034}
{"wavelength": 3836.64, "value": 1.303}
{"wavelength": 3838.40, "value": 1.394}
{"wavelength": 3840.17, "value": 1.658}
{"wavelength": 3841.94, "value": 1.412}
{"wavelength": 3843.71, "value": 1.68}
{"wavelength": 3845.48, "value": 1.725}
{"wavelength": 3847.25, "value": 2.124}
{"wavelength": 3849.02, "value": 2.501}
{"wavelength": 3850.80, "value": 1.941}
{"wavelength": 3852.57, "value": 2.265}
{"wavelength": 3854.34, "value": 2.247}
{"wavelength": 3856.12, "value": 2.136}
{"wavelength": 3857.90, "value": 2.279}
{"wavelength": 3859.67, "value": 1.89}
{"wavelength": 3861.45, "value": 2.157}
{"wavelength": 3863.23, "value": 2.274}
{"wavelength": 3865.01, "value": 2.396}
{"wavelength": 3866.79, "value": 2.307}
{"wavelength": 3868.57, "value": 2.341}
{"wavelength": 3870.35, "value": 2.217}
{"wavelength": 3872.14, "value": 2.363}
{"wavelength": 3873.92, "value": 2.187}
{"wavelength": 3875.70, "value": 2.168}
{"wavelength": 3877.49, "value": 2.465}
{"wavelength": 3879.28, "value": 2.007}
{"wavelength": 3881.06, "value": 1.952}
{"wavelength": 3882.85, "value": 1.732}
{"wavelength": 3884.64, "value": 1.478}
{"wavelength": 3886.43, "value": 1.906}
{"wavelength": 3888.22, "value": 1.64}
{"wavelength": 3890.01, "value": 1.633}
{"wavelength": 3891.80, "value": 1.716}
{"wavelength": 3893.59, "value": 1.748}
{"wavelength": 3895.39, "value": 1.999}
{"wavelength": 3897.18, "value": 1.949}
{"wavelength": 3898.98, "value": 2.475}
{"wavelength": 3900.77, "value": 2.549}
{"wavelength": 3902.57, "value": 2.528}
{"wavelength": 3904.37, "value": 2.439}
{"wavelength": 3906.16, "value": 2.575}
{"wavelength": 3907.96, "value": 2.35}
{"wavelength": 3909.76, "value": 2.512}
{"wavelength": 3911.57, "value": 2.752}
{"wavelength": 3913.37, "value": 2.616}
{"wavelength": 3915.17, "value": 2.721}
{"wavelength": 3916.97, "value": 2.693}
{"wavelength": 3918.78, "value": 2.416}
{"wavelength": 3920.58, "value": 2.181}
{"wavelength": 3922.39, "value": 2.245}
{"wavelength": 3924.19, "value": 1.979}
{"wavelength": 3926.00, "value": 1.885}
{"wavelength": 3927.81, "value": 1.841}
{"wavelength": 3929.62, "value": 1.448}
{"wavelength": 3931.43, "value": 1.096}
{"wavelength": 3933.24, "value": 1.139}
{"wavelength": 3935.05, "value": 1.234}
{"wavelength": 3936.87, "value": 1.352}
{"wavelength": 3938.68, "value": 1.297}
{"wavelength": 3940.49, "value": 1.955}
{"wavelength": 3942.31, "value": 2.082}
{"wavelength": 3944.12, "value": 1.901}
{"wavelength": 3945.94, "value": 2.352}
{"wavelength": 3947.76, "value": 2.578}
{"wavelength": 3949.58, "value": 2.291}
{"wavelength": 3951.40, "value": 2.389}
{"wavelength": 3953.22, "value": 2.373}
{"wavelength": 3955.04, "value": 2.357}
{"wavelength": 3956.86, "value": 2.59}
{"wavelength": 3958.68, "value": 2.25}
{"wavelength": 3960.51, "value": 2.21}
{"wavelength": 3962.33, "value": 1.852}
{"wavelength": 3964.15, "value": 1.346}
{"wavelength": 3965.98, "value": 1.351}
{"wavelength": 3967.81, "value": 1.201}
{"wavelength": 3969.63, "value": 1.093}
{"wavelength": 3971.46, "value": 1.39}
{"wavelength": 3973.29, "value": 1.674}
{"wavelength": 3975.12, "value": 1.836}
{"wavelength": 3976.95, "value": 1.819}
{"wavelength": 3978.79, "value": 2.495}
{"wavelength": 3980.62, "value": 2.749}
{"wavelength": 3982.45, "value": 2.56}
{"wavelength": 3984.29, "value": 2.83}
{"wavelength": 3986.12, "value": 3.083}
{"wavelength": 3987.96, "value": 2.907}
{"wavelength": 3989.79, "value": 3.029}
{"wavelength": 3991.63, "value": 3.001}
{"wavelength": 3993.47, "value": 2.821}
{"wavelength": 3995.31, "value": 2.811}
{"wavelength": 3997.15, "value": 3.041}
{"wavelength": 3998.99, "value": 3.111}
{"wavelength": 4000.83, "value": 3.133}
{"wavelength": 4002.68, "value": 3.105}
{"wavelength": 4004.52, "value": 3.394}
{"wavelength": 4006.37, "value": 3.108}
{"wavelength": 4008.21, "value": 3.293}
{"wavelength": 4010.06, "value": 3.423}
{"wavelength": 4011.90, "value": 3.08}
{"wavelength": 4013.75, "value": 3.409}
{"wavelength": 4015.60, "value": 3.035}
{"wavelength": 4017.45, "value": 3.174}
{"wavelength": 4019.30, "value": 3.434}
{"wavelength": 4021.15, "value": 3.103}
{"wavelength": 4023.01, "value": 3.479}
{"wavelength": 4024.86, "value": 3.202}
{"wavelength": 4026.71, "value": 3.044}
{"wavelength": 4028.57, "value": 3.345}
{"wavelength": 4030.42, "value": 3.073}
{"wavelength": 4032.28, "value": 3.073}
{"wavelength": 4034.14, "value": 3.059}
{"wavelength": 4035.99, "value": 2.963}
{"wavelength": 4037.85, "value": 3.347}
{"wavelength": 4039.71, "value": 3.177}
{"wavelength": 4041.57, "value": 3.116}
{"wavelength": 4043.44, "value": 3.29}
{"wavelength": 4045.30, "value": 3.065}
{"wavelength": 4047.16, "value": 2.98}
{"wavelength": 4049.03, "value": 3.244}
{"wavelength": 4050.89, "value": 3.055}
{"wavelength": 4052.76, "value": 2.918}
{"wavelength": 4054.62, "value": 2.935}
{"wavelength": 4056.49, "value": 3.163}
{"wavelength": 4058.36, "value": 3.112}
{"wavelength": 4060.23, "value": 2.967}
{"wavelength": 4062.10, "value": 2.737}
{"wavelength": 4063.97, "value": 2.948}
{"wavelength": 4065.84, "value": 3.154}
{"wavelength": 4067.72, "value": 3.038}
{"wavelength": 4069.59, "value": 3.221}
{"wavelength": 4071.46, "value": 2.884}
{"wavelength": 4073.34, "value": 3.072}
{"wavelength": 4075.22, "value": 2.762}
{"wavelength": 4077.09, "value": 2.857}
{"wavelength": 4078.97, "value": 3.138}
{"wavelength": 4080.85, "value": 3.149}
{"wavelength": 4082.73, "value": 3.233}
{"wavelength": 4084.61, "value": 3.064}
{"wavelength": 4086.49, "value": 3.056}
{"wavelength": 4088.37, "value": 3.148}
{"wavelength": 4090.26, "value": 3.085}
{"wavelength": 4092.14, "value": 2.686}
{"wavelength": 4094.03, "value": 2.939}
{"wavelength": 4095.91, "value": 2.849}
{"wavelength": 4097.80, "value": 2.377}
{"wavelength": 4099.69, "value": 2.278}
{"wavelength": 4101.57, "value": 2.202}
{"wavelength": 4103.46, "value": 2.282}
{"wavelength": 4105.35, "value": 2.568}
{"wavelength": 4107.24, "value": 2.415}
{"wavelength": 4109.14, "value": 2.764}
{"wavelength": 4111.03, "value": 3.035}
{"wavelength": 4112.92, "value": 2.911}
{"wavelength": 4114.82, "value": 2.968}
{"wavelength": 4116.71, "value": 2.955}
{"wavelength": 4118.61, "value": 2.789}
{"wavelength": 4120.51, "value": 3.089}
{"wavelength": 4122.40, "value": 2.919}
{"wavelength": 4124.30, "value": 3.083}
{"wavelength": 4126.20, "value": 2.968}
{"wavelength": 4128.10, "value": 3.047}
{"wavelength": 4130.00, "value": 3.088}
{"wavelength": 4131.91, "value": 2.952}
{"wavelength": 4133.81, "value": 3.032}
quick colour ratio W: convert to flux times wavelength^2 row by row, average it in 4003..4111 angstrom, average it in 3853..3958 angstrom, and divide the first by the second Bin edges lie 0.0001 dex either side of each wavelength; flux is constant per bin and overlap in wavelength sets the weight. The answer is 1.5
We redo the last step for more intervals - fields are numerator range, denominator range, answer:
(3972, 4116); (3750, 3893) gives 1.72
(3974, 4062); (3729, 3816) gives 1.86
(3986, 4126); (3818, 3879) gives 1.73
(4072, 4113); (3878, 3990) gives 1.47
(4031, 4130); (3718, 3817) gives 1.90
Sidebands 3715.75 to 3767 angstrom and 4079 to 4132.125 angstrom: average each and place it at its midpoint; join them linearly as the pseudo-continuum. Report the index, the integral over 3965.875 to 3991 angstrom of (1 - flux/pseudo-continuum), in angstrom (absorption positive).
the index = 2.6 angstrom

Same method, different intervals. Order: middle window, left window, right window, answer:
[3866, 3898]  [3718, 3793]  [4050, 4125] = 3.1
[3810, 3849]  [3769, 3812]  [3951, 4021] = 7.4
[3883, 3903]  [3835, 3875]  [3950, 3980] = 0.3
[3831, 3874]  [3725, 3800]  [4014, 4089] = 5.0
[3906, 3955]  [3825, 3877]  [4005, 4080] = 6.4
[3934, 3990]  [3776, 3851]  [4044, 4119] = 8.7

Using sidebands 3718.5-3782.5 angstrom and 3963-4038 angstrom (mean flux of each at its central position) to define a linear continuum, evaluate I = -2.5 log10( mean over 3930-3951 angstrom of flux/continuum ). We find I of 0.39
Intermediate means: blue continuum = 1.74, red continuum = 2.76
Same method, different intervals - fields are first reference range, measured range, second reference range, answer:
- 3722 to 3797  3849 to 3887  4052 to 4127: 0.00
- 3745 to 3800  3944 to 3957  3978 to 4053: 0.17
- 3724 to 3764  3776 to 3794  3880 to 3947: -0.23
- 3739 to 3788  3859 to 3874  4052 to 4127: -0.03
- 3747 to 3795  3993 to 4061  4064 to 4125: -0.18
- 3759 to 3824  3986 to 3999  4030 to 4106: -0.10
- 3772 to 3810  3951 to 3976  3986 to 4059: 0.47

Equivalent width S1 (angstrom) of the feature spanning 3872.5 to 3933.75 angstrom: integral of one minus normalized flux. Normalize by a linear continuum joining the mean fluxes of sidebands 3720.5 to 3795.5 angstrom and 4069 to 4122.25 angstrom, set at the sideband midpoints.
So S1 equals 3.8 angstrom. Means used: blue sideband 1.78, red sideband 2.85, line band 2.1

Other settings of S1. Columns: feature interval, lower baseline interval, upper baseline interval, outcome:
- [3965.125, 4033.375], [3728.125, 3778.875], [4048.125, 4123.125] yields -4.7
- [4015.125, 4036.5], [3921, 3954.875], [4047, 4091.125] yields -4.2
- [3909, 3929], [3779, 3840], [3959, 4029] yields 0.0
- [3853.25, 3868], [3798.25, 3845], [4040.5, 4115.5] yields -2.1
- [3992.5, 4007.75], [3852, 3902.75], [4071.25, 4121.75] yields -3.4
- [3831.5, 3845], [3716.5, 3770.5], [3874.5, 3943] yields 3.3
